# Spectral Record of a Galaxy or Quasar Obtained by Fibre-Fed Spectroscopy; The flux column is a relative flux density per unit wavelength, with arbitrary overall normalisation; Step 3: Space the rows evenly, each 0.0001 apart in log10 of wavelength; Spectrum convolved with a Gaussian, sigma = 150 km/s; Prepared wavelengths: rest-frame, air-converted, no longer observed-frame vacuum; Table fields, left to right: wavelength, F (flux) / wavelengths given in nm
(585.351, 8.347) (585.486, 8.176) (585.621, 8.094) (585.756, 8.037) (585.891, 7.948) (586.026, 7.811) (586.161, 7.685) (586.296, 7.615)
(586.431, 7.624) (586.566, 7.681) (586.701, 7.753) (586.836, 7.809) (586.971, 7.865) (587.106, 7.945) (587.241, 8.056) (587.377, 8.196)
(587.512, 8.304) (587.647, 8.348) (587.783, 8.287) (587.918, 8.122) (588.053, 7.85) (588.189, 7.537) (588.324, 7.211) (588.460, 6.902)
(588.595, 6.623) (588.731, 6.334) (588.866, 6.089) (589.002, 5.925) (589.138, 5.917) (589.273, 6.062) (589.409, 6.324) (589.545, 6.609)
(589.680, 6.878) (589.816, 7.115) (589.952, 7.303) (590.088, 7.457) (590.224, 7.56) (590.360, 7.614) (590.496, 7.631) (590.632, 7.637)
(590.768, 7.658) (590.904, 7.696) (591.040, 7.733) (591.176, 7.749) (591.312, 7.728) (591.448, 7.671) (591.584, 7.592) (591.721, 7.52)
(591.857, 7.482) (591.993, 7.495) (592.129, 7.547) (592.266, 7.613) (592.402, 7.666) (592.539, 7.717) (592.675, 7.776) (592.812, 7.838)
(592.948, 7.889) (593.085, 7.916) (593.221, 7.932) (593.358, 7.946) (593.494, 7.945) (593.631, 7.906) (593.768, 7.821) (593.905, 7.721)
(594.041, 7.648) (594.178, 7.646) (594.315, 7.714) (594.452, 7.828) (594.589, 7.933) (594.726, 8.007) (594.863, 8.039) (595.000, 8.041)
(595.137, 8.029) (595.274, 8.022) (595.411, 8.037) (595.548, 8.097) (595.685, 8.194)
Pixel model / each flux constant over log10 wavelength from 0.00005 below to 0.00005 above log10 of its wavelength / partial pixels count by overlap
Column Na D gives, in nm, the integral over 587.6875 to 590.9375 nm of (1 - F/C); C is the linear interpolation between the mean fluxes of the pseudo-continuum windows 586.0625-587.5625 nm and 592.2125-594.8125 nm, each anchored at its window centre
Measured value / 0.31 nm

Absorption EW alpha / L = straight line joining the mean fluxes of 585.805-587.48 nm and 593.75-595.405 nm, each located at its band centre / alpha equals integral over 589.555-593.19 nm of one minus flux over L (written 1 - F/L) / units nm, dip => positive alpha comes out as 0.13 nm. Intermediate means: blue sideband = 7.84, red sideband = 7.88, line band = 7.58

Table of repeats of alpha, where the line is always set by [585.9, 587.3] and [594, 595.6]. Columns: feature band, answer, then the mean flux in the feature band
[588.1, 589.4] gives 0.22 nm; 6.52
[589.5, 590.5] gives 0.07 nm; 7.26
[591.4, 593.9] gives 0.05 nm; 7.74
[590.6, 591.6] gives 0.02 nm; 7.7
